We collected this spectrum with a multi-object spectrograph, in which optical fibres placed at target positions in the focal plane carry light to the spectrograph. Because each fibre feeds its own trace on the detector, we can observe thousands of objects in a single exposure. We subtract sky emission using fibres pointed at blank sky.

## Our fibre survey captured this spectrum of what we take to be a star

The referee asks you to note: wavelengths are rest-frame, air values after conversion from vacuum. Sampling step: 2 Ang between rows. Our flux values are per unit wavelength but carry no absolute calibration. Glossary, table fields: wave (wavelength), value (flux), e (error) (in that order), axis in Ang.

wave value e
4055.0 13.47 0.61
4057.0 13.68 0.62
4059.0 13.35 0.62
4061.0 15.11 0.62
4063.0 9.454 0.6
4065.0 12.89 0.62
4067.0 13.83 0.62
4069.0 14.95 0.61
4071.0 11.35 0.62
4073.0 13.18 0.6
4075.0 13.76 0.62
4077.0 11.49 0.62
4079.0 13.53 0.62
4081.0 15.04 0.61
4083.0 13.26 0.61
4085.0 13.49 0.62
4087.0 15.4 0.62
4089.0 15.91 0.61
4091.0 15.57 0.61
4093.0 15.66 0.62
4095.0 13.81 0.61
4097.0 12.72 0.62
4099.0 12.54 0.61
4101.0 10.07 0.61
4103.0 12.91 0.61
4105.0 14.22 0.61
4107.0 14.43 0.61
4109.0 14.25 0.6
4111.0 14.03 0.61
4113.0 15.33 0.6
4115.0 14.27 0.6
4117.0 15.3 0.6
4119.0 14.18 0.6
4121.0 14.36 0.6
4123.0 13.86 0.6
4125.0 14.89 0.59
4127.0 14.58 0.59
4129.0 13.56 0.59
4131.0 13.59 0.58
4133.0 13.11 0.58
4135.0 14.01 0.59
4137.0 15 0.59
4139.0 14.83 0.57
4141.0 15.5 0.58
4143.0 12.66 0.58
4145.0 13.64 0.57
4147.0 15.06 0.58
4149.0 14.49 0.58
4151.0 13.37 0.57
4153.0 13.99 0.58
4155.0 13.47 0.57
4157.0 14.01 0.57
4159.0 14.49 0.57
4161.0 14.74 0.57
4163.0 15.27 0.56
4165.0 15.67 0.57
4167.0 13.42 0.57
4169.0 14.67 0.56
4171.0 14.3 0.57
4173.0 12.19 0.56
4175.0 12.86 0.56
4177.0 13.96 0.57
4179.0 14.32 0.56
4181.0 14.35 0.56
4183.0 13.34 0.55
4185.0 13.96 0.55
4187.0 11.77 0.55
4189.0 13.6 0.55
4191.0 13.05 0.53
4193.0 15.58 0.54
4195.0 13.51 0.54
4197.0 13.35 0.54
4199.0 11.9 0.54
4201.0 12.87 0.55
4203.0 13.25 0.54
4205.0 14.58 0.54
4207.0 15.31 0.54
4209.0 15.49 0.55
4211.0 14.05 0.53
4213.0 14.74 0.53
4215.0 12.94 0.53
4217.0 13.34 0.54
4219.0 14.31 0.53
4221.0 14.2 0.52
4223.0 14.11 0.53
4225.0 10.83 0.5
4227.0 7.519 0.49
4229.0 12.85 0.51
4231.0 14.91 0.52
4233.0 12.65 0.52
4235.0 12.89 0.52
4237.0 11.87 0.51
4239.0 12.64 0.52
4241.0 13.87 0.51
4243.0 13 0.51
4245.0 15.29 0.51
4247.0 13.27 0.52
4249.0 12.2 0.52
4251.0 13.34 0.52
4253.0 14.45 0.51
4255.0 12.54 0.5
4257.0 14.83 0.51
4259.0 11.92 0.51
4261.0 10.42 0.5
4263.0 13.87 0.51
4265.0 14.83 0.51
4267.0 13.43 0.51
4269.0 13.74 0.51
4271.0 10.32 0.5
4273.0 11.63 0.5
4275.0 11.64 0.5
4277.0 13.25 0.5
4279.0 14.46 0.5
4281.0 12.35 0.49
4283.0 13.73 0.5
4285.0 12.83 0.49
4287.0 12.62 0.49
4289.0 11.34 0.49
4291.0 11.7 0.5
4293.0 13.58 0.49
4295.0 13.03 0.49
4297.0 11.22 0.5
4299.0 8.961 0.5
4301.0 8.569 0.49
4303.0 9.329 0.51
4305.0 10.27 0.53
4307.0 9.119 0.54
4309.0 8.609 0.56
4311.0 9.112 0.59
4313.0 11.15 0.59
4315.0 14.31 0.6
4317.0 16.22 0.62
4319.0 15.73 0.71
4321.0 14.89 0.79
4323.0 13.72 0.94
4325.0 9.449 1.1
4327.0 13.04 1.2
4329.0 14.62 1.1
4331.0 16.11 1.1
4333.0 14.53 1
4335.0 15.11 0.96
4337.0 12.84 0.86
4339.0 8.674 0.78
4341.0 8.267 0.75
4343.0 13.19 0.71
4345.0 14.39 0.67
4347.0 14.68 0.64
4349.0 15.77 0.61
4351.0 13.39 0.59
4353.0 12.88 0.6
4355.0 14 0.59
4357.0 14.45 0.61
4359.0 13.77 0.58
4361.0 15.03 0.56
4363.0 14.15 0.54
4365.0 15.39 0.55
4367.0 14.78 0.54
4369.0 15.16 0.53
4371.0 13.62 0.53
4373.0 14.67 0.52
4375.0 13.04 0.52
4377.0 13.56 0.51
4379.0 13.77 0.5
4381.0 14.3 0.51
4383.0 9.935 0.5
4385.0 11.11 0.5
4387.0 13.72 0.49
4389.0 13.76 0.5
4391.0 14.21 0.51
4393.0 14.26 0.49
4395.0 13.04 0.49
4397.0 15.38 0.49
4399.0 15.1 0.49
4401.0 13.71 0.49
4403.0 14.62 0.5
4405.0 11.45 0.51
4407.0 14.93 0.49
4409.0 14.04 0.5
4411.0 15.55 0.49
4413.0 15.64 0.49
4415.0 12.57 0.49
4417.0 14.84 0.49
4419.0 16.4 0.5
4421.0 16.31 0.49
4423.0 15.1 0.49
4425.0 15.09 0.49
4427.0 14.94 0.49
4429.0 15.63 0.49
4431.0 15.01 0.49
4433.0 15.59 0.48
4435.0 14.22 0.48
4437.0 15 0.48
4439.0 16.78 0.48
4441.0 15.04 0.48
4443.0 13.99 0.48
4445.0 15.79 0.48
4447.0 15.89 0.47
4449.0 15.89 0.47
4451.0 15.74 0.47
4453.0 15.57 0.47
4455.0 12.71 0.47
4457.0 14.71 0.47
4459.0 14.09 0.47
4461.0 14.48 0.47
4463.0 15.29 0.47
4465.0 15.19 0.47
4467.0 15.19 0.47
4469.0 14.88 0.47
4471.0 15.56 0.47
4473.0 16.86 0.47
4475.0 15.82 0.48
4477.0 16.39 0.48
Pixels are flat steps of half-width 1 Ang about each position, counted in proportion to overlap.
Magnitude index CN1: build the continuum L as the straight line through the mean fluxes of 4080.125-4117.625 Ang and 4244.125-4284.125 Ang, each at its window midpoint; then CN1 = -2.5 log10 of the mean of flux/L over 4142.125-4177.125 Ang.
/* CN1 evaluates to -0.02 mag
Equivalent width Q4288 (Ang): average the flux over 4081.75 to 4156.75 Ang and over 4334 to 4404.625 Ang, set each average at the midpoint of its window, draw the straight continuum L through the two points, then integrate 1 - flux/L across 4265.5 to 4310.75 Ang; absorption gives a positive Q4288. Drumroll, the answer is 7.11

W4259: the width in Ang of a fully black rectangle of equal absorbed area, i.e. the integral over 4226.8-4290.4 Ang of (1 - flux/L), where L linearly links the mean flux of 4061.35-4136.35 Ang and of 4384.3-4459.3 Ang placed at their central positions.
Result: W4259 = 6.0 Ang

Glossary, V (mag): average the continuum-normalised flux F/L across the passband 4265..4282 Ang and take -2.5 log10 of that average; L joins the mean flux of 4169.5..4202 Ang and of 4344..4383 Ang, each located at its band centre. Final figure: 0.09 mag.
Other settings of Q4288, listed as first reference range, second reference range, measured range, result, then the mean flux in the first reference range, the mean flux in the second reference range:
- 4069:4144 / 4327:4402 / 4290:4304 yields 2.9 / 13.9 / 13.7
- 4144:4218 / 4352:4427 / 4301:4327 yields 4.3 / 13.9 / 14.2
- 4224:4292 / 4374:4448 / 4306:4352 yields 2.1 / 12.7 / 14.4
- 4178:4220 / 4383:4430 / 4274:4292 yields 1.7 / 13.8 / 14.3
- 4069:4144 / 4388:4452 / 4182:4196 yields 0.6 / 13.9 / 14.9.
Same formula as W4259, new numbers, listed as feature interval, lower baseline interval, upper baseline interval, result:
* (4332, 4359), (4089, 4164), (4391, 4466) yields 2.6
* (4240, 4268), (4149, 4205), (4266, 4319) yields -2.0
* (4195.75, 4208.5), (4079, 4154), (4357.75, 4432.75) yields 0.5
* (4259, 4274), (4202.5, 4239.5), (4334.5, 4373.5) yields 1.0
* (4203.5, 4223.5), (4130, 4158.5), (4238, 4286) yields -1.2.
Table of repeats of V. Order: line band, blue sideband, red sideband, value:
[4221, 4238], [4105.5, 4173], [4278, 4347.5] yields 0.08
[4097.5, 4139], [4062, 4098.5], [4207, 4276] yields -0.04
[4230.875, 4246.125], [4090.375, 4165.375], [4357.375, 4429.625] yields 0.07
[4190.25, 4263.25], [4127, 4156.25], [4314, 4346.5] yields 0.04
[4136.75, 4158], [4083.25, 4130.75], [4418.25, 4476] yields 0.01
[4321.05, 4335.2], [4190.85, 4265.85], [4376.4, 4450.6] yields 0.01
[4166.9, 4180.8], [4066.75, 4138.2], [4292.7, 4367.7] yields -0.01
